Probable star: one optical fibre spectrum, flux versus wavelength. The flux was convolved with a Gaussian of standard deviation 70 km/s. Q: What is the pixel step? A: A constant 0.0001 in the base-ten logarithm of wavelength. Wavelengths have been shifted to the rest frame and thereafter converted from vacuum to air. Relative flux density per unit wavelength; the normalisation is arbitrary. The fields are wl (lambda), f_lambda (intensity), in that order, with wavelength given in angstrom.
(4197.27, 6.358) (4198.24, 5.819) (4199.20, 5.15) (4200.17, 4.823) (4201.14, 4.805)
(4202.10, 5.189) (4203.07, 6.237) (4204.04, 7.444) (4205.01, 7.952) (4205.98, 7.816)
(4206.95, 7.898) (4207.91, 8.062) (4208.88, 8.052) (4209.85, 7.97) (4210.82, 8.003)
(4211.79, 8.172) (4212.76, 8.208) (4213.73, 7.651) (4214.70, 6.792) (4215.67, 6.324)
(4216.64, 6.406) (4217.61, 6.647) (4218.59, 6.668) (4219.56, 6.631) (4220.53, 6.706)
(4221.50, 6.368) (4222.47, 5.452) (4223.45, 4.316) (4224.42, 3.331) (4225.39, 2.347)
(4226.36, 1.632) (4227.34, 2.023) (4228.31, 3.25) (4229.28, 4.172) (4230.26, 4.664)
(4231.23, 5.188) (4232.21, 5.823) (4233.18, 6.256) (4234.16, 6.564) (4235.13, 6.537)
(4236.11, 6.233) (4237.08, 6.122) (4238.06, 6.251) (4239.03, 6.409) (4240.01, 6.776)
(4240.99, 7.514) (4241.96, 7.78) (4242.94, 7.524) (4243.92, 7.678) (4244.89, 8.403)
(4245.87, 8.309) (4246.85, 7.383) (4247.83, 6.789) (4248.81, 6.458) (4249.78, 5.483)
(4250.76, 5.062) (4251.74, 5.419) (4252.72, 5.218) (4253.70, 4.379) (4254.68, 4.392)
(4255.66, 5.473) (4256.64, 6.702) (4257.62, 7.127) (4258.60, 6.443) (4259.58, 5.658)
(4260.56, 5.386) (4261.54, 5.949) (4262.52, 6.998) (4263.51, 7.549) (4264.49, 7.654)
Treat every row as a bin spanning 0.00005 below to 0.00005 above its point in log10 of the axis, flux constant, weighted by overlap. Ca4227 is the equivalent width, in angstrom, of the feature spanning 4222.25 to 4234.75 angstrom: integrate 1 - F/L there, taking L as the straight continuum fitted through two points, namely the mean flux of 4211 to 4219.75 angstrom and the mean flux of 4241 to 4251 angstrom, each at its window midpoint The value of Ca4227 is 5.09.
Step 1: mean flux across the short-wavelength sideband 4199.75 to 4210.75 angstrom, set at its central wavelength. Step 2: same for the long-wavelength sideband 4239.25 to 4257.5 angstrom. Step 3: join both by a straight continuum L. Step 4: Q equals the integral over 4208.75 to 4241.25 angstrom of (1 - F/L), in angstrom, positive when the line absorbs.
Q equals 4.2 angstrom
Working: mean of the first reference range 6.99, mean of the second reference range 6.5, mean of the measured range 5.89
